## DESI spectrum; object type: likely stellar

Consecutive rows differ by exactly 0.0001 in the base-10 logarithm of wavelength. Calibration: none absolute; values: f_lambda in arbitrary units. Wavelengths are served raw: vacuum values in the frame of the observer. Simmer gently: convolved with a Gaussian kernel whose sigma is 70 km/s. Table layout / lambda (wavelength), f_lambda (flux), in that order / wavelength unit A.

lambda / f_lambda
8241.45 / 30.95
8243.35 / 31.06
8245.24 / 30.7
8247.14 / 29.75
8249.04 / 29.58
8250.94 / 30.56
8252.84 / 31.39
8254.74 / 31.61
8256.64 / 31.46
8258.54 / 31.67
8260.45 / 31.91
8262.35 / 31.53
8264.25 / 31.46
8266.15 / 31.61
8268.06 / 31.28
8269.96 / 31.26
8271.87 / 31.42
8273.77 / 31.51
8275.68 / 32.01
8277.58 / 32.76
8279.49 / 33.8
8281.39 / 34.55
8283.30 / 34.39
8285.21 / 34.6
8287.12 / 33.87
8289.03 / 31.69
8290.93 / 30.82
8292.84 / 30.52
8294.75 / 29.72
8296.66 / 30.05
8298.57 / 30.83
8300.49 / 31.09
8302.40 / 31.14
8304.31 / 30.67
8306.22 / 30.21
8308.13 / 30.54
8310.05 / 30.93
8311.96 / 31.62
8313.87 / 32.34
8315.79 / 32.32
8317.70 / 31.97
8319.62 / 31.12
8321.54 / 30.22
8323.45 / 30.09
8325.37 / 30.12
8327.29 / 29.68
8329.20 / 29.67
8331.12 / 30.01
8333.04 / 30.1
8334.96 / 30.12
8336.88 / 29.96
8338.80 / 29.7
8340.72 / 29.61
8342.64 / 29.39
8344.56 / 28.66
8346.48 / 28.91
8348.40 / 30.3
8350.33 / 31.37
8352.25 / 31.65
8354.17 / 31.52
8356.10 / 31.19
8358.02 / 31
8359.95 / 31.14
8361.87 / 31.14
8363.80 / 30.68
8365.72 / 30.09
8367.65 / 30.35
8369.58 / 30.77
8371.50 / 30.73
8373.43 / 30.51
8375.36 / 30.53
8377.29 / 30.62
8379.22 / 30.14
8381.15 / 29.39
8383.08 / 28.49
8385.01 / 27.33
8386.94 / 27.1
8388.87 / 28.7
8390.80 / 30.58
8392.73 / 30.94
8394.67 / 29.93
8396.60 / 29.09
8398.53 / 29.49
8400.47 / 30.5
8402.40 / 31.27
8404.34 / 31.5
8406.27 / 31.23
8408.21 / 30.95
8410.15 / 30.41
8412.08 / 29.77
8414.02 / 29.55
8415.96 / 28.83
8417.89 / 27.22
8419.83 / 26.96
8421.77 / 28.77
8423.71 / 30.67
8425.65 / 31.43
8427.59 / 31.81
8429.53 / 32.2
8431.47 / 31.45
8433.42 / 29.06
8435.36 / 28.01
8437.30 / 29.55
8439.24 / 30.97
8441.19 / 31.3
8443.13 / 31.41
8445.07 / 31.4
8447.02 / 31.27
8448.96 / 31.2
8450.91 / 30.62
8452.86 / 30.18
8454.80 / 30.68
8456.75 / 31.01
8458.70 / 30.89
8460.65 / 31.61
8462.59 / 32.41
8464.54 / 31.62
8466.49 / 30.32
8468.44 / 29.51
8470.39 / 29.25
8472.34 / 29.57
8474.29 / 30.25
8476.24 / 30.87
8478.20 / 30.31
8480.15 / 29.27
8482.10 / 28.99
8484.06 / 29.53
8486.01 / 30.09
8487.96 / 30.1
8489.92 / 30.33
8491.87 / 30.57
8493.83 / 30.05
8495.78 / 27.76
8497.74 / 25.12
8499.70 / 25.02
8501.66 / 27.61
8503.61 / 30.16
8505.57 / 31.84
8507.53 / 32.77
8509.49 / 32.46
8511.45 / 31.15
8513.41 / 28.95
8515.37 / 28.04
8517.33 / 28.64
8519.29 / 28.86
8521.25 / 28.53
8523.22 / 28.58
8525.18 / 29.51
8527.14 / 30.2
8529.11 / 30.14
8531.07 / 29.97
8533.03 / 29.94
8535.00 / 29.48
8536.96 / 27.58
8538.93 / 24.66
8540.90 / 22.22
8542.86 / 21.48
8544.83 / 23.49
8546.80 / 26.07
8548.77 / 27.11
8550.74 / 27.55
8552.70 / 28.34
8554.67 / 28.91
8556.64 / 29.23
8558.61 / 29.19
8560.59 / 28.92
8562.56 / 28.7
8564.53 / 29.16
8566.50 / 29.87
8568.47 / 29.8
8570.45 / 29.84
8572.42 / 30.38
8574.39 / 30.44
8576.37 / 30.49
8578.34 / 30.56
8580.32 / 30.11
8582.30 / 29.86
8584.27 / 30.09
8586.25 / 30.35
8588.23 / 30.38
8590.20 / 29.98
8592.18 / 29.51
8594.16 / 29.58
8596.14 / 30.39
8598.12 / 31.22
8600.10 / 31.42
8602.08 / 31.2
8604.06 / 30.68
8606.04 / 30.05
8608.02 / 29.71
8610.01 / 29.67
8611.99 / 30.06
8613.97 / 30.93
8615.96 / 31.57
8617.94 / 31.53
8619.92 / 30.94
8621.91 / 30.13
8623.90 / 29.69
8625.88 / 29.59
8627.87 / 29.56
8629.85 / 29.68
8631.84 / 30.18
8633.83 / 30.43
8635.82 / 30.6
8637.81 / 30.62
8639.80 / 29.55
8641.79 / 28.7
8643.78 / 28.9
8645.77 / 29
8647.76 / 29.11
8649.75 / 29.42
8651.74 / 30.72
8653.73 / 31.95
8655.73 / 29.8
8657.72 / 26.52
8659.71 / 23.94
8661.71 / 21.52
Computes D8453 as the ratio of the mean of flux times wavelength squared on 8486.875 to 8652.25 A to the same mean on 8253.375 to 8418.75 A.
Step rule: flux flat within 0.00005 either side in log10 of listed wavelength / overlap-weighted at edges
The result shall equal 1.01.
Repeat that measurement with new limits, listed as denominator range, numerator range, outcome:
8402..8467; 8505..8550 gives 0.95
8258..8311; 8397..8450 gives 0.99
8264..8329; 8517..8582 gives 0.96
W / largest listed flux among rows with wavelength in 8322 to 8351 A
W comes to 31.37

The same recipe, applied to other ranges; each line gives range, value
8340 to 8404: 31.65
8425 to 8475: 32.41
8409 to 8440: 32.2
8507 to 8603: 32.77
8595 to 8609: 31.42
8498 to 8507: 31.84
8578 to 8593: 30.56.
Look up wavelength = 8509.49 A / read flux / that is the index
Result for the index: 32.46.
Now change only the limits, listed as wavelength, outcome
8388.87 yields 28.7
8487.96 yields 30.1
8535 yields 29.48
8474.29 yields 30.25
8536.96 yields 27.58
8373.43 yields 30.51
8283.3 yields 34.39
